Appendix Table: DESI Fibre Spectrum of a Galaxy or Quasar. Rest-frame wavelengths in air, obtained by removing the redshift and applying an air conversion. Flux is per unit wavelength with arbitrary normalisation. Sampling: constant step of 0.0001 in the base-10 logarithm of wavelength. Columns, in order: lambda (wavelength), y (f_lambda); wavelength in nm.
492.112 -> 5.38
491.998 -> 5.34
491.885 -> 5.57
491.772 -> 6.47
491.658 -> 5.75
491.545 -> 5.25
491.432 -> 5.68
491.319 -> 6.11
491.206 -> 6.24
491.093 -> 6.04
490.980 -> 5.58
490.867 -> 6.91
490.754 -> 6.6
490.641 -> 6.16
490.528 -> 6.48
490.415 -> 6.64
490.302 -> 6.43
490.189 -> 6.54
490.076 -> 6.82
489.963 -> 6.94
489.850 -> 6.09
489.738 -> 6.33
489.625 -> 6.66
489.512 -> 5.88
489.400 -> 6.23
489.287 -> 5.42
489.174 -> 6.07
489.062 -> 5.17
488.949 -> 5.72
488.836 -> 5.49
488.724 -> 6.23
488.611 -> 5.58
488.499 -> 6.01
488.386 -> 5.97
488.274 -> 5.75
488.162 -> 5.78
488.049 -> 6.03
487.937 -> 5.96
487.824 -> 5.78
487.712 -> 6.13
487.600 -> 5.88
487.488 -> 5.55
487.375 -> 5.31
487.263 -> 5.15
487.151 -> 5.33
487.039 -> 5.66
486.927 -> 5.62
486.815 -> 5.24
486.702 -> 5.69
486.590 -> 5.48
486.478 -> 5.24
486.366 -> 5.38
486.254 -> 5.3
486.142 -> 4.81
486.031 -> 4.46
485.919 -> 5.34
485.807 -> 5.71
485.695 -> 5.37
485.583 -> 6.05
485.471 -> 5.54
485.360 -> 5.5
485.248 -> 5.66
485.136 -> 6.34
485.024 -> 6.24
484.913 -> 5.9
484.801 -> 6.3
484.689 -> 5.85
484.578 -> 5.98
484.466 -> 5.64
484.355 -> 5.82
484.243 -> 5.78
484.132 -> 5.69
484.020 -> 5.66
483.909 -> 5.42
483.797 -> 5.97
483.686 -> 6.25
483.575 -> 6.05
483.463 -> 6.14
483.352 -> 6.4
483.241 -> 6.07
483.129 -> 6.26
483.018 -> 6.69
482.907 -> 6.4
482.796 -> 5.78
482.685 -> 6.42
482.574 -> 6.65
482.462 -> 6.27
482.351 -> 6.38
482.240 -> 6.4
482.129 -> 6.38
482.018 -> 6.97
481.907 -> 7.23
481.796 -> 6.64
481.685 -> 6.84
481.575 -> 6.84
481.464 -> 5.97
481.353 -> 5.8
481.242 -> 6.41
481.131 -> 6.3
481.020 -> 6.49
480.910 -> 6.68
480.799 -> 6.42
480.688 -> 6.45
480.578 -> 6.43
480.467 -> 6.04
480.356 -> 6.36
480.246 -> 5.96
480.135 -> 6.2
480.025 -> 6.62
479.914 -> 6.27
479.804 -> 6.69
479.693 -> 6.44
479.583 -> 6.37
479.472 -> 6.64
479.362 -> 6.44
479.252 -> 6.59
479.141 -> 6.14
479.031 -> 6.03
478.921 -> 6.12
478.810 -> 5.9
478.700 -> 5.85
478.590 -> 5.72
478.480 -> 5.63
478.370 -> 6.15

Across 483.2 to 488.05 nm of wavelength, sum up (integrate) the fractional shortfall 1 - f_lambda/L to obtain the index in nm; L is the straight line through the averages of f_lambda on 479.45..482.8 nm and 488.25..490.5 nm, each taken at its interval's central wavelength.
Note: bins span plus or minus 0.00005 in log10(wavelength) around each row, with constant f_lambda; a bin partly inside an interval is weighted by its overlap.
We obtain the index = 0.44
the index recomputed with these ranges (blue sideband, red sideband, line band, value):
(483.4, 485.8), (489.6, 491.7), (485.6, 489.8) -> 0.30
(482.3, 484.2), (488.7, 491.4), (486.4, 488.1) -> 0.16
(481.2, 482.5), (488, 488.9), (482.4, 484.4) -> 0.08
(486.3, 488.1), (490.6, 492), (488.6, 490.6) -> -0.11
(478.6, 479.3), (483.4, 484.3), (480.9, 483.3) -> -0.20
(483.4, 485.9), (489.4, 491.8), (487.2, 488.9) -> 0.09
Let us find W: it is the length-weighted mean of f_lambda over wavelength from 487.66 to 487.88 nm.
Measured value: 5.96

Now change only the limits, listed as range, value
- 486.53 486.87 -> 5.45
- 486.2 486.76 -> 5.41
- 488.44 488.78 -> 5.94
